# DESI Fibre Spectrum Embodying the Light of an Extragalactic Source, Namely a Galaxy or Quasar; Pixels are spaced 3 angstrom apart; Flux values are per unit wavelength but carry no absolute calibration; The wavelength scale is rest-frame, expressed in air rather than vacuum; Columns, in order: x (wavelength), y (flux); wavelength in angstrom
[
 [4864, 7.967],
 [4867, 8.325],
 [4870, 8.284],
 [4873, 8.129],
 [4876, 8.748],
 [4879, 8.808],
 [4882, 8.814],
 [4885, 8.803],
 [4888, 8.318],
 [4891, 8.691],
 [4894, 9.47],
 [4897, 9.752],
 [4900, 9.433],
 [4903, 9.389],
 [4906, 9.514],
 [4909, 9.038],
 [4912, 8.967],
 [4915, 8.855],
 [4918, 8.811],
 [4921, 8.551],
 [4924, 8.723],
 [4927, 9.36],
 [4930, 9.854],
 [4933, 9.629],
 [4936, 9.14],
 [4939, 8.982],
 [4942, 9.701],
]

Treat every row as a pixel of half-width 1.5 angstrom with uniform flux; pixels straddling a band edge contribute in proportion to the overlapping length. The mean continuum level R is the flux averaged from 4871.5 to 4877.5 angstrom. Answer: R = 8.44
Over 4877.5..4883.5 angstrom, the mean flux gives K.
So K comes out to 8.81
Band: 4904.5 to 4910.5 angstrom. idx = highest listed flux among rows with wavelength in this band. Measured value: 9.514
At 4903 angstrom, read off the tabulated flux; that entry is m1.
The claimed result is 9.389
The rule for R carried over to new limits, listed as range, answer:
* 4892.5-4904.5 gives 9.51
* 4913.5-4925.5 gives 8.73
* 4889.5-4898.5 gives 9.3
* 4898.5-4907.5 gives 9.45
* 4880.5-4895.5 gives 8.82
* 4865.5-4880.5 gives 8.46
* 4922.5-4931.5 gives 9.31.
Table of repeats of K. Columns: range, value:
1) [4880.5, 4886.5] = 8.81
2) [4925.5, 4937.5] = 9.5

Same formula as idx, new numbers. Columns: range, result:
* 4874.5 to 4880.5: 8.808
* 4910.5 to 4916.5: 8.967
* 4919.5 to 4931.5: 9.854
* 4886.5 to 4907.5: 9.752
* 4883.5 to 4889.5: 8.803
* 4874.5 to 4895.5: 9.47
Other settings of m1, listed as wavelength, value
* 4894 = 9.47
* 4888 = 8.318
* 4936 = 9.14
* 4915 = 8.855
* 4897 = 9.752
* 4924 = 8.723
